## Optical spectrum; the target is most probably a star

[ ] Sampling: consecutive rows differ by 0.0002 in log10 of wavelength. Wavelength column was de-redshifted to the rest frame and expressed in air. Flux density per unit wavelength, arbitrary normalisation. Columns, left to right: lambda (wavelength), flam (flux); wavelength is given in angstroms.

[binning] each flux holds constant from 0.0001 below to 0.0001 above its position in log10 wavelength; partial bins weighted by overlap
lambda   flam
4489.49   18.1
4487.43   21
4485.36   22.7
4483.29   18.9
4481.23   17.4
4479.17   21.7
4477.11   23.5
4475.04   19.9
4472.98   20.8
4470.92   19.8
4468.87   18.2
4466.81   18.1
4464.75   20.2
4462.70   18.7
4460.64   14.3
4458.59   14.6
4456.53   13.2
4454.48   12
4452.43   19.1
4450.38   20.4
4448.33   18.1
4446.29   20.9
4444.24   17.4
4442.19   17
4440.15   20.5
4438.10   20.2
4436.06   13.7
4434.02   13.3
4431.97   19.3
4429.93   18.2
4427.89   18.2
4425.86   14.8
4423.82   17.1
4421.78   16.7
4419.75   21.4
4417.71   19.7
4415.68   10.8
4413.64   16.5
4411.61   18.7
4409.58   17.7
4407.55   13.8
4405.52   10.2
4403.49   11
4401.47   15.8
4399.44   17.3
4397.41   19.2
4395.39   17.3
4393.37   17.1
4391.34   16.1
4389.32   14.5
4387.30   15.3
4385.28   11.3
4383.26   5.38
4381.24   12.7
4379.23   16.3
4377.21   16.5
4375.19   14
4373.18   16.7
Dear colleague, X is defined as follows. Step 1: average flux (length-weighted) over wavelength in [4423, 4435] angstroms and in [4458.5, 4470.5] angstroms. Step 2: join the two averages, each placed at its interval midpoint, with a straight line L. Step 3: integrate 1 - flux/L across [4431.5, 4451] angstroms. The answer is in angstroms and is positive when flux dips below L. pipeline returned -0.99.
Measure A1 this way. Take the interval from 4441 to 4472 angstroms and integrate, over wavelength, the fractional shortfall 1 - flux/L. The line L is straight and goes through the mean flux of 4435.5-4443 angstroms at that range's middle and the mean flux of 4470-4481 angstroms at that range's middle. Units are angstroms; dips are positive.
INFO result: 3.1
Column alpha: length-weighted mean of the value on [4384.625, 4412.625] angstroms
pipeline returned 15.4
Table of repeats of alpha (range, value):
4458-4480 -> 19.1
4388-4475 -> 17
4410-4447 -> 17.4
